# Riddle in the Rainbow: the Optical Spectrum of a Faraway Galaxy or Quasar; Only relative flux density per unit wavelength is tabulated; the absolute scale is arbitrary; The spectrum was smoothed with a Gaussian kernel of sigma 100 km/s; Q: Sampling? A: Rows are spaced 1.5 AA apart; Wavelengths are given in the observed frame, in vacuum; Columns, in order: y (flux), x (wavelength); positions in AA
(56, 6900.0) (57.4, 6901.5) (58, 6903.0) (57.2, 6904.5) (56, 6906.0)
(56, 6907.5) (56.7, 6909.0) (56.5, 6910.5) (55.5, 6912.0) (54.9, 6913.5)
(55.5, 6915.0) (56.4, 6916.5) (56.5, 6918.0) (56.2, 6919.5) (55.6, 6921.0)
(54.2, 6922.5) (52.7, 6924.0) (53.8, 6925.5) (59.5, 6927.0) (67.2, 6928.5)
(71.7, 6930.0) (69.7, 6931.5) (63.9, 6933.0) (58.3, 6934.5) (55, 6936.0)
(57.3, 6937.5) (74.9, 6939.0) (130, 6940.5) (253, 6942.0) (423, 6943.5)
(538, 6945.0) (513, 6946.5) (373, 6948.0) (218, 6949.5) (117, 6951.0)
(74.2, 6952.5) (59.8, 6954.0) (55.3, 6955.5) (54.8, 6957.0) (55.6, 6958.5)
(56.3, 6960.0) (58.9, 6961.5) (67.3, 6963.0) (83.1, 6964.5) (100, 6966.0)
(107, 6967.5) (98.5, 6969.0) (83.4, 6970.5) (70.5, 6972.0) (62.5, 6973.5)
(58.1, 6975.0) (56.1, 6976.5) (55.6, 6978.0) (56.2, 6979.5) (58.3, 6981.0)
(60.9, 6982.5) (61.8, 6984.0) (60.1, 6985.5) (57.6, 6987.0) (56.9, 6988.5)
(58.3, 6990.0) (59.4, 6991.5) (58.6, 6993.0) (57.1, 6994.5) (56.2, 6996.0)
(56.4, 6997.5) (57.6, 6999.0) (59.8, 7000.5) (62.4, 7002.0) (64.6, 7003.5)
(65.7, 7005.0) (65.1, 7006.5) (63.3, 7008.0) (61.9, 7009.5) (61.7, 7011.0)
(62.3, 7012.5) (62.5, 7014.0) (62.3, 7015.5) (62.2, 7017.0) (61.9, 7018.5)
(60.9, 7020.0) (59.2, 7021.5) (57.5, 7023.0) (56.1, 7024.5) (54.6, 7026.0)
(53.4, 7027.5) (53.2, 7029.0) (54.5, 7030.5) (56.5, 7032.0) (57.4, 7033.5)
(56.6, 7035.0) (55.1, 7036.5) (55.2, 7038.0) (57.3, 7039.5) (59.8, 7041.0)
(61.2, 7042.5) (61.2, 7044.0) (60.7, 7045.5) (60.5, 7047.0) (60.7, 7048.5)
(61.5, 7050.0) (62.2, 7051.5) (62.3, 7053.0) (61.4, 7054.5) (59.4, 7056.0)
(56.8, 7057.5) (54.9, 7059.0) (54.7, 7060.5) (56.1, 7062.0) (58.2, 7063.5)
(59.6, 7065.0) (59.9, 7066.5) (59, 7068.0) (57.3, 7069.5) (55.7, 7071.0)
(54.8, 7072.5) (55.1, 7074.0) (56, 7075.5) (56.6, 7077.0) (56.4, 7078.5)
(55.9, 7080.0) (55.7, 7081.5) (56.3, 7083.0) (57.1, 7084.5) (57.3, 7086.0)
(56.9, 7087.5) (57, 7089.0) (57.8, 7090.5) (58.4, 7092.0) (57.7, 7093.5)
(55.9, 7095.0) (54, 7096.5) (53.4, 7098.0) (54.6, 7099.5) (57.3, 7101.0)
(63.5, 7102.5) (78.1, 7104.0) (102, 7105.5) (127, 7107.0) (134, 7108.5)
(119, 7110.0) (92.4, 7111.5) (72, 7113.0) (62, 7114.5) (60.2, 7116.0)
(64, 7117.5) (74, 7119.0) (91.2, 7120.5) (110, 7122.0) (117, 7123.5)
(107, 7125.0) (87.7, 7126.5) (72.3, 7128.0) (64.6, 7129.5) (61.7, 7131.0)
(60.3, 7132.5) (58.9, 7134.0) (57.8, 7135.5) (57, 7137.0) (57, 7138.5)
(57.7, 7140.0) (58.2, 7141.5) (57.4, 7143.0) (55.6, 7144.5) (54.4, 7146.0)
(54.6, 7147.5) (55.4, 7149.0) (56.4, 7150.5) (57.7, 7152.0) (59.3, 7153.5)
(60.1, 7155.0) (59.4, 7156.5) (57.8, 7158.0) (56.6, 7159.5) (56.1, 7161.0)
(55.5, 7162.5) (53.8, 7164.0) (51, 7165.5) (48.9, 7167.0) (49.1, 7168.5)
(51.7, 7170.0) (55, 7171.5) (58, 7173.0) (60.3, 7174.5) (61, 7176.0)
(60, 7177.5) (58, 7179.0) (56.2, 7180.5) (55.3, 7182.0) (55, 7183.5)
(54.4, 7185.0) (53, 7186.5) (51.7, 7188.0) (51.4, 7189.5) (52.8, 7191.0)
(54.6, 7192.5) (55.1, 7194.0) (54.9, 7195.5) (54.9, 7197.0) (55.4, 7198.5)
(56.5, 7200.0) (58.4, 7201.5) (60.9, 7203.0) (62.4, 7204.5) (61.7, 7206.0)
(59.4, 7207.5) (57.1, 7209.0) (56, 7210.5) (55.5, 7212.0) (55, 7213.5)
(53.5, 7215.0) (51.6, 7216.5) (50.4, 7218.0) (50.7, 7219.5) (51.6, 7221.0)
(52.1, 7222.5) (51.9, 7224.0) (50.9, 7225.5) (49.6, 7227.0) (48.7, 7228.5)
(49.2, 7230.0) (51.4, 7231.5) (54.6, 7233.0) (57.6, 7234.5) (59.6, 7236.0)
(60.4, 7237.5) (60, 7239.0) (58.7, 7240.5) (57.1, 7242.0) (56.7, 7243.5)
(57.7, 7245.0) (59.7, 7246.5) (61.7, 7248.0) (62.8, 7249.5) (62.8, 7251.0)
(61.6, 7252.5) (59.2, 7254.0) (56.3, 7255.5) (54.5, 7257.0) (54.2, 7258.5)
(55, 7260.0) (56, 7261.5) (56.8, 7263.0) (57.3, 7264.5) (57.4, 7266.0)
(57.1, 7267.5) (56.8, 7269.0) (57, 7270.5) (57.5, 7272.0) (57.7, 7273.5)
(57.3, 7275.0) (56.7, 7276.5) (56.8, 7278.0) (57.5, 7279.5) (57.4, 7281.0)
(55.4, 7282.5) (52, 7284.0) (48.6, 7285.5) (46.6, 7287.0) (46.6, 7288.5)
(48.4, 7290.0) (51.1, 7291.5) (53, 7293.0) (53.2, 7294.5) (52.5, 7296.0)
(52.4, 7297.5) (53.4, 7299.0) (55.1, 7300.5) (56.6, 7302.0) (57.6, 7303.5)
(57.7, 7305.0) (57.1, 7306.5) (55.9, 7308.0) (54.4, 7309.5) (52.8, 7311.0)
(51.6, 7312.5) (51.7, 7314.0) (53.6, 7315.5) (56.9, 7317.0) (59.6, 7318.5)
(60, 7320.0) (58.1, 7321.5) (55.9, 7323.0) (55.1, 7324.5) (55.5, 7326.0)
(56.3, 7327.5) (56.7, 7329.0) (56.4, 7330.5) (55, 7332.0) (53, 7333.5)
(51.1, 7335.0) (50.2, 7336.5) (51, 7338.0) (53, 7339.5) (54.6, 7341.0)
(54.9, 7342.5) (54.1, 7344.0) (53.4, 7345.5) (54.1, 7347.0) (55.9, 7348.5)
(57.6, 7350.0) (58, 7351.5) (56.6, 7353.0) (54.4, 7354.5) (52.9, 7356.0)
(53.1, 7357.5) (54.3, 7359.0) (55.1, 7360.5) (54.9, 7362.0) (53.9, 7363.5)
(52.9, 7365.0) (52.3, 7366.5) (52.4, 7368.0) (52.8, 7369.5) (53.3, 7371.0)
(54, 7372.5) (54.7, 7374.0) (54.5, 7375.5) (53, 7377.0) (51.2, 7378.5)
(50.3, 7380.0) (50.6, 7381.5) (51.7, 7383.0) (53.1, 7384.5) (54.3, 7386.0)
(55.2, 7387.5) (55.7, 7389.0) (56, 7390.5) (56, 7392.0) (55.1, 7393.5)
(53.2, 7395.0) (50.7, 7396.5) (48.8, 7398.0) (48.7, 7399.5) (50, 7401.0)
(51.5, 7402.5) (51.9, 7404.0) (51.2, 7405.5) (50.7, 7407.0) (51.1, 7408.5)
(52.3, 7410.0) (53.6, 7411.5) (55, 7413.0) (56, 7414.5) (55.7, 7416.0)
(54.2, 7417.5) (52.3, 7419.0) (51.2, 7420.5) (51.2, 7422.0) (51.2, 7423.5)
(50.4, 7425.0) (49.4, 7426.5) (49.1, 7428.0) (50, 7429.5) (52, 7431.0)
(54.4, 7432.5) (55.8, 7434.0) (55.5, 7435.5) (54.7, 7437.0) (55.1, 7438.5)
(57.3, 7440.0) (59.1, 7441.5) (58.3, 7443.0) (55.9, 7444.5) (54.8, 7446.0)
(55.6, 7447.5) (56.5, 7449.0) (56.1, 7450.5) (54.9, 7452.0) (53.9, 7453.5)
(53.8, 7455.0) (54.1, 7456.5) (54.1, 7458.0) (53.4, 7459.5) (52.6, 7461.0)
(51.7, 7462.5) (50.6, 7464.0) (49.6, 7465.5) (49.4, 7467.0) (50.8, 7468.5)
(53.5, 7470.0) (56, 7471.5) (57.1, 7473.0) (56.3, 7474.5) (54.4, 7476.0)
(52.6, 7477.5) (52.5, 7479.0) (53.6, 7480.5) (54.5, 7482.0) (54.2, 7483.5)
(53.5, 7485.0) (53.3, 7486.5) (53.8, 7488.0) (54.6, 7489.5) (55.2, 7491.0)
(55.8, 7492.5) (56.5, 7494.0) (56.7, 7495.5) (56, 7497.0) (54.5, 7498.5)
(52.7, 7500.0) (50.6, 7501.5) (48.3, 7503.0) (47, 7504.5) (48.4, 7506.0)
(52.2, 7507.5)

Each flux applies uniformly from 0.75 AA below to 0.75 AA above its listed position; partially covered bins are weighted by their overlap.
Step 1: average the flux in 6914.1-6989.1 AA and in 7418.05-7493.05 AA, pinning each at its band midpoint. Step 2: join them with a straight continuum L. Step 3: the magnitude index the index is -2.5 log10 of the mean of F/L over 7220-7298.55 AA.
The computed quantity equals 0.312 mag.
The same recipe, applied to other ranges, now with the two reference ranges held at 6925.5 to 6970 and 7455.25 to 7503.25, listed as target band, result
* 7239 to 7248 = 0.47 mag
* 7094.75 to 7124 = 0.33 mag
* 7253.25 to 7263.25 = 0.49 mag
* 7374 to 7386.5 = 0.30 mag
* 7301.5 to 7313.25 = 0.40 mag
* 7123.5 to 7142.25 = 0.49 mag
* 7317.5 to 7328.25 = 0.34 mag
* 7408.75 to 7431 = 0.20 mag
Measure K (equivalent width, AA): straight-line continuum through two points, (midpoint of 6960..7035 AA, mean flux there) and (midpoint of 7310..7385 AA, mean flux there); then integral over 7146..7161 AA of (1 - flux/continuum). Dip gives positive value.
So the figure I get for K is 0.5 AA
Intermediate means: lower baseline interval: 63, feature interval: 57.3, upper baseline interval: 54.2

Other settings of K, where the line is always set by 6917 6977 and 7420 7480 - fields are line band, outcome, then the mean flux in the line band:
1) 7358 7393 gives 5.21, 53.6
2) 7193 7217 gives 7.85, 56.8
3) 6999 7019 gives 8.52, 62.6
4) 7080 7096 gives 6.81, 56.9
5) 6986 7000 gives 6.73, 57.7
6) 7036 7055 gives 8.09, 60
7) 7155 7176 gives 8.01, 55.3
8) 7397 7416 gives 2.31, 51.9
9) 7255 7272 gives 4.58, 56.3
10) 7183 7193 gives 3.85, 53.2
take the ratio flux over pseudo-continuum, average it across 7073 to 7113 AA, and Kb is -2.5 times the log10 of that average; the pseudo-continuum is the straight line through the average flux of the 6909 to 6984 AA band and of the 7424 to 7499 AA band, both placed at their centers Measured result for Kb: 0.30 mag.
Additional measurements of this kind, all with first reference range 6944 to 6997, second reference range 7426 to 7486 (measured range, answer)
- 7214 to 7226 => 0.47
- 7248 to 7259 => 0.28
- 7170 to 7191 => 0.45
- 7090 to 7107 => 0.38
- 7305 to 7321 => 0.25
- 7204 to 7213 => 0.36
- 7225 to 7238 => 0.42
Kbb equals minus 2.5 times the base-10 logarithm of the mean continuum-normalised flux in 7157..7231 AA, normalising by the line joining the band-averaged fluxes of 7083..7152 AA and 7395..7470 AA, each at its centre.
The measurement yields 0.21 mag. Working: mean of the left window 70.3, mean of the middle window 54.7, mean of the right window 53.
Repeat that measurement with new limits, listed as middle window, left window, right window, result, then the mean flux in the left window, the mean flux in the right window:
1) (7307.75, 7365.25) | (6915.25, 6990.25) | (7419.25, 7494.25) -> 0.20 mag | 105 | 53.8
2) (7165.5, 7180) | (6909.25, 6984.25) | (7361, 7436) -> 0.38 mag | 105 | 52.7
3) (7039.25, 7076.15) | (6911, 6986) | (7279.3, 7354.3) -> 0.46 mag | 105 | 54.3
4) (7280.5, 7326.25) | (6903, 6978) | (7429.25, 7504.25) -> 0.28 mag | 105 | 54.1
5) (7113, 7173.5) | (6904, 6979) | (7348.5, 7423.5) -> 0.27 mag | 105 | 53.3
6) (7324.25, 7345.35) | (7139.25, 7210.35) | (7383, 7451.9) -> 0.01 mag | 56.2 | 53.5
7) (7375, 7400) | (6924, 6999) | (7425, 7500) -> 0.17 mag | 105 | 54.1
